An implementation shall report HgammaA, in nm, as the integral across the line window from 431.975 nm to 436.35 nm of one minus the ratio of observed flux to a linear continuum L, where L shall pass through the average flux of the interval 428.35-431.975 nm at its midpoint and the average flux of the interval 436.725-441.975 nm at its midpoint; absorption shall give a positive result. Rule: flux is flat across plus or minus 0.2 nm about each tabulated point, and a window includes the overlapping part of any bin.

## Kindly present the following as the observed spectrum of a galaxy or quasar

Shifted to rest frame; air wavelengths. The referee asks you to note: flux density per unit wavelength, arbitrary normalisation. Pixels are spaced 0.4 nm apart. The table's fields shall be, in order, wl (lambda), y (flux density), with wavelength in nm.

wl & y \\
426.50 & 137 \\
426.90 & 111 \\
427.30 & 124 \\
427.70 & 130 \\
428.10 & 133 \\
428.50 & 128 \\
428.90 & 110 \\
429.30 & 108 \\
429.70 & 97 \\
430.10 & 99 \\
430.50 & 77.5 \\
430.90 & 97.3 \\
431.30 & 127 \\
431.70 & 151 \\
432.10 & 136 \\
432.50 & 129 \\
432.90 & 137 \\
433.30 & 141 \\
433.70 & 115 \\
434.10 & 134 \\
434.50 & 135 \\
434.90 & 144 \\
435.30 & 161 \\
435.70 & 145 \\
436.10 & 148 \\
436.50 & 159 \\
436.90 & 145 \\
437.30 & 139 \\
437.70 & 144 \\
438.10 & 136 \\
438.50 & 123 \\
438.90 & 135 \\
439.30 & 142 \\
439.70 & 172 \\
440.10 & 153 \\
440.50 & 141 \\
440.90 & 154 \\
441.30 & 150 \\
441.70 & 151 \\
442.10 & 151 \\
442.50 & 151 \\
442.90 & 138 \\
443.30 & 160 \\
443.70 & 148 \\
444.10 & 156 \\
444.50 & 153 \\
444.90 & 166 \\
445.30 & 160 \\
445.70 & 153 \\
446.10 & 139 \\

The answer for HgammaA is -0.46 nm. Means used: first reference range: 111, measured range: 139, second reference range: 145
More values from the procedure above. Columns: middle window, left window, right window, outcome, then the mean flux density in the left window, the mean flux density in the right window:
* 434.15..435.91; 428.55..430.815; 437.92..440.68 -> -0.30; 100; 143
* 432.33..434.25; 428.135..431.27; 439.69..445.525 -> -0.20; 105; 153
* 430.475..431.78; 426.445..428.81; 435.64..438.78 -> 0.17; 126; 142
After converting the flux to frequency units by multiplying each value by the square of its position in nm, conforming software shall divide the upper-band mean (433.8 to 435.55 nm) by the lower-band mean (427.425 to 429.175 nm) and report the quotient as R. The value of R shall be 1.17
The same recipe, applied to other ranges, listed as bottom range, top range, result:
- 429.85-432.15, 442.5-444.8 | 1.42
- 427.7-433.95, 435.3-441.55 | 1.27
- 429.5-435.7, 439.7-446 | 1.27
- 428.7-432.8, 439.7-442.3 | 1.40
